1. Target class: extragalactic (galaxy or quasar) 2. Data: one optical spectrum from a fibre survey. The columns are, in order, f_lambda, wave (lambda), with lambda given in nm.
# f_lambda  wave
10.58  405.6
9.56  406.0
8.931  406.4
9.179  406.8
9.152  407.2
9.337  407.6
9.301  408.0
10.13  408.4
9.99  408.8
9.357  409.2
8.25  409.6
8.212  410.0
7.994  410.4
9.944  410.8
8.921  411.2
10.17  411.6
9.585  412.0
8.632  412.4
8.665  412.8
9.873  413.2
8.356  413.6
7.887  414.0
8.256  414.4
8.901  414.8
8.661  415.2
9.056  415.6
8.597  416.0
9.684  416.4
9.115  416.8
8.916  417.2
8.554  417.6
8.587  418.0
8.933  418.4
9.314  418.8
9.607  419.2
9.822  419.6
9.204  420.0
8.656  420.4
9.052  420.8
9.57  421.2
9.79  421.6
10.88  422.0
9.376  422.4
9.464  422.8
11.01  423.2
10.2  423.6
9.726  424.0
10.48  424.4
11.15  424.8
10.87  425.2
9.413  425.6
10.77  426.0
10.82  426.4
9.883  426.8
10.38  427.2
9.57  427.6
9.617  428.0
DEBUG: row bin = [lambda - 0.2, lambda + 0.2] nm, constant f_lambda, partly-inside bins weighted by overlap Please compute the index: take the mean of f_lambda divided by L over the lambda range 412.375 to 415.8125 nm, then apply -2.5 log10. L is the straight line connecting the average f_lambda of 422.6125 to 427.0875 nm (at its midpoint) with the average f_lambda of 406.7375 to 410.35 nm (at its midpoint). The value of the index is 0.10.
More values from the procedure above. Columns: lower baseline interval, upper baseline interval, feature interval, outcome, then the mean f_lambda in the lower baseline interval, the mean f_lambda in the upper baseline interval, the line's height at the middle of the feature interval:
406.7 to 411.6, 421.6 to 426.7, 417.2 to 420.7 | 0.10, 9.19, 10.3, 9.92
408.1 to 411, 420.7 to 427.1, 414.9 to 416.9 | 0.07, 9.13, 10.2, 9.59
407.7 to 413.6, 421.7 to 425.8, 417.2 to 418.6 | 0.12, 9.19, 10.2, 9.77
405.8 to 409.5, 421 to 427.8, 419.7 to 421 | 0.11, 9.41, 10.2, 10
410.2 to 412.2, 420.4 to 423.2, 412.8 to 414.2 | 0.08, 9.32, 9.71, 9.41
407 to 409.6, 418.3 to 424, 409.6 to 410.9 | 0.11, 9.44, 9.65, 9.48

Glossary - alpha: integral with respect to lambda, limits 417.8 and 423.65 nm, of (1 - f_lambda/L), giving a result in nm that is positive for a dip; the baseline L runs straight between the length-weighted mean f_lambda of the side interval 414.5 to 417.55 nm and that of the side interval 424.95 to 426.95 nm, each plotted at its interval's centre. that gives 0.05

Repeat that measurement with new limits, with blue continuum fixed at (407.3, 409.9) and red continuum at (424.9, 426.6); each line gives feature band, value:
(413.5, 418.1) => 0.52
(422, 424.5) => 0.06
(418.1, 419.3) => 0.10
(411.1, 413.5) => 0.08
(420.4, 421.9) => 0.11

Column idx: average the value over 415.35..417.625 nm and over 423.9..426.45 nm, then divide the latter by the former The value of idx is 1.2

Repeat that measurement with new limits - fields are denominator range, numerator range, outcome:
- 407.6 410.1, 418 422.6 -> 1.02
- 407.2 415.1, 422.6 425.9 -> 1.14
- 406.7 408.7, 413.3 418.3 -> 0.92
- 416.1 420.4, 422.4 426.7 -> 1.13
